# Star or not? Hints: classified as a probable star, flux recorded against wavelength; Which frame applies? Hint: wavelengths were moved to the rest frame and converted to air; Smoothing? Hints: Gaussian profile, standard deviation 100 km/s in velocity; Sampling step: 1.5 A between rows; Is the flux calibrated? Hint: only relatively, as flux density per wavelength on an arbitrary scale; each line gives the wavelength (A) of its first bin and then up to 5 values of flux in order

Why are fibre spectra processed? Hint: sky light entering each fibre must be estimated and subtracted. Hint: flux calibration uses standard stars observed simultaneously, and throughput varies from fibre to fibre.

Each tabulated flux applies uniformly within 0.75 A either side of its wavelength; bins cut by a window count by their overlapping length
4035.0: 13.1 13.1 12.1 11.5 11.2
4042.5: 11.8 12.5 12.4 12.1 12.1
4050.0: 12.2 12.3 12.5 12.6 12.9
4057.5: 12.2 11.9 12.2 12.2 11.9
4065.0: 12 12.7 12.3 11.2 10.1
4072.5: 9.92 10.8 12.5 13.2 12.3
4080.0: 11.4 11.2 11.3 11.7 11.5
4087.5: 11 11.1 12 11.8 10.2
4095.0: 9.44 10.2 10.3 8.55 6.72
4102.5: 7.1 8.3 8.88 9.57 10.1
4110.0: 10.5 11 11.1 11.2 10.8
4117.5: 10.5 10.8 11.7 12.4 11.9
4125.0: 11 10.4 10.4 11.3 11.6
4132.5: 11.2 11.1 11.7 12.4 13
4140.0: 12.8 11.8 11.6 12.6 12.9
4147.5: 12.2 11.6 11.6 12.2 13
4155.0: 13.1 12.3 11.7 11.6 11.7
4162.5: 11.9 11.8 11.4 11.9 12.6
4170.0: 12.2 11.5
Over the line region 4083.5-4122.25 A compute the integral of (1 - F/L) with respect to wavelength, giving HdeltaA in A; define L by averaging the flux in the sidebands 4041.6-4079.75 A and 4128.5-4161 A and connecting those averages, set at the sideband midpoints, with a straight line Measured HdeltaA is 5.6 A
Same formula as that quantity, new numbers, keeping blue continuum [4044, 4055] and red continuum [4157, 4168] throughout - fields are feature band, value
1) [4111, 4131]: 1.38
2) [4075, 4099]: 1.69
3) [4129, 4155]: -0.49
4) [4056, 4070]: 0.14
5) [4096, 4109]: 3.50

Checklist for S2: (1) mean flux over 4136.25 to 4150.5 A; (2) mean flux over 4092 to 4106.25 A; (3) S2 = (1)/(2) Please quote 1.36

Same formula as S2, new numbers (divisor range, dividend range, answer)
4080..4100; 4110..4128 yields 1.02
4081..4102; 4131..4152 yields 1.15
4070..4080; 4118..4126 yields 1.00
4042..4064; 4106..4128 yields 0.89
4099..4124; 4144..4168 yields 1.20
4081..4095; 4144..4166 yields 1.08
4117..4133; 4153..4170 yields 1.08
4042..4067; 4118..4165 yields 0.97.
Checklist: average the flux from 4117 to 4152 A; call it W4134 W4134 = 11.7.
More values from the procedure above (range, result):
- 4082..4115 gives 10.2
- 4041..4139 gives 11.2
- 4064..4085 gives 11.6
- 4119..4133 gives 11.3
